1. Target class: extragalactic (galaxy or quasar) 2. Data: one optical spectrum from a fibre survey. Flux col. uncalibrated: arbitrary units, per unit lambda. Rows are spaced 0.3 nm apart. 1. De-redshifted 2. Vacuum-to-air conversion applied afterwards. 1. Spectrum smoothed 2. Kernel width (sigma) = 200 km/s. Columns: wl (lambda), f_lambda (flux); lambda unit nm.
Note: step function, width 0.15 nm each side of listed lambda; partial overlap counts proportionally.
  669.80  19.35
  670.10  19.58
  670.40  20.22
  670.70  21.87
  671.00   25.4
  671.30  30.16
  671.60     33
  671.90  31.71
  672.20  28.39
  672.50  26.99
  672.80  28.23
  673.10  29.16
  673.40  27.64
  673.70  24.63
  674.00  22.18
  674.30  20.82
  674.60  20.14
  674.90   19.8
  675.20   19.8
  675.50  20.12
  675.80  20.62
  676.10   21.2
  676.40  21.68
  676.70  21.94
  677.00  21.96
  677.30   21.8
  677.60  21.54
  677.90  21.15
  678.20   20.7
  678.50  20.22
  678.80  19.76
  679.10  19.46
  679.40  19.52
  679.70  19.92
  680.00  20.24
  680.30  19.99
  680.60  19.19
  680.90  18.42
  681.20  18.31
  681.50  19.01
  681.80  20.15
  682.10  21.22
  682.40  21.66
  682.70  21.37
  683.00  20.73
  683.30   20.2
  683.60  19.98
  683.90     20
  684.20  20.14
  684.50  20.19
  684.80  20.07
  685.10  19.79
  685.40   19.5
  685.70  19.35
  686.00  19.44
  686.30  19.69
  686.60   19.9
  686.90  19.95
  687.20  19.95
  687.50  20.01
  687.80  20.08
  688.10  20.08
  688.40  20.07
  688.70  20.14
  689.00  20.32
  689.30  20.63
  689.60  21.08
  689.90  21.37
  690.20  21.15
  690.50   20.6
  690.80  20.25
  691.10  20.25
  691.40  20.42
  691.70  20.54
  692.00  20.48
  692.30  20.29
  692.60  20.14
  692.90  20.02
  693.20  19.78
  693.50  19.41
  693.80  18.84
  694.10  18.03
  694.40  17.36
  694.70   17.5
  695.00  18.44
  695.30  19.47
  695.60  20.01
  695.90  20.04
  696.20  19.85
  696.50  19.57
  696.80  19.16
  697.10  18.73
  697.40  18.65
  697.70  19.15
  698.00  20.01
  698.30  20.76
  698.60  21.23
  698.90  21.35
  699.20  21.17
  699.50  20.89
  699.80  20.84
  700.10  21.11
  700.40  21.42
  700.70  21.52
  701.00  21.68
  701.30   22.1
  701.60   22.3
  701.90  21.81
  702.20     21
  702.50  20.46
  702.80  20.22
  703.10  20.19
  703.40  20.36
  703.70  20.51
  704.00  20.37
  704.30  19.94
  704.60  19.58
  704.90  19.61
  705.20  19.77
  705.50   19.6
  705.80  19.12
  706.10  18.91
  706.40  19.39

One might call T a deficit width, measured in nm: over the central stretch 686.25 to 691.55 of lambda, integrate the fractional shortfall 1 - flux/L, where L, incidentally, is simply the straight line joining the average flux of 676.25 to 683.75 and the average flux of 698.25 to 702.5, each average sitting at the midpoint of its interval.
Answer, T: 0.12 nm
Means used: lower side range 20.4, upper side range 21.4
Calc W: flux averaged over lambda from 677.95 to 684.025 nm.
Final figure 20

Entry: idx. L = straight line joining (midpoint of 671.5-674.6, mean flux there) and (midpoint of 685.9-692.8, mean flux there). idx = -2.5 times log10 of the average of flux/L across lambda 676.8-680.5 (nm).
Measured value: 0.197 mag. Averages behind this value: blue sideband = 26.8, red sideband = 20.3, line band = 20.5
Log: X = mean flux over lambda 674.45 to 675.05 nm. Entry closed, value 20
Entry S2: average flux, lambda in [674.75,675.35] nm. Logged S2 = 19.8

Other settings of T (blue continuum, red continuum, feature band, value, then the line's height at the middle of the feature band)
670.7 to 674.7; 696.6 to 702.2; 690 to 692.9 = 0.27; 22.5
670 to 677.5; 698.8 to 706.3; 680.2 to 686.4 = 0.80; 22.9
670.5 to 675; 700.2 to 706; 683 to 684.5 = 0.24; 24.1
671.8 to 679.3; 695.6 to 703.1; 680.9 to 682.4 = 0.17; 22.2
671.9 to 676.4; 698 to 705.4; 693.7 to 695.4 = 0.26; 21.6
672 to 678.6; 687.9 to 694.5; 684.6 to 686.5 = 0.13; 21.1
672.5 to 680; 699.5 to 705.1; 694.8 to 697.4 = 0.22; 21.1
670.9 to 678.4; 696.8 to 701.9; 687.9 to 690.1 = 0.16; 22.1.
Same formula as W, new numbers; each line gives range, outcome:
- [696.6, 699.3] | 20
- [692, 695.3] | 19.1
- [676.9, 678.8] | 21.1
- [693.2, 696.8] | 19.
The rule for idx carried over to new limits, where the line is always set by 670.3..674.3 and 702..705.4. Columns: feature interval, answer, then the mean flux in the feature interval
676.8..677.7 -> 0.18 mag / 21.8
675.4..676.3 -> 0.25 mag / 20.7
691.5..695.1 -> 0.16 mag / 19.3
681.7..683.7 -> 0.18 mag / 20.8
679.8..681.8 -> 0.28 mag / 19.3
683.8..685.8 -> 0.21 mag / 19.9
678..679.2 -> 0.26 mag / 20.1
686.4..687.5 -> 0.19 mag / 19.9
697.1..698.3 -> 0.11 mag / 19.4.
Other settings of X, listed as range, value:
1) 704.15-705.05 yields 19.7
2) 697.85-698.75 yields 20.7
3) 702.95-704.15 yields 20.4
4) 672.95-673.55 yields 28.4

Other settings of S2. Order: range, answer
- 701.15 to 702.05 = 22.1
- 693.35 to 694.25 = 18.8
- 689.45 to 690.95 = 20.9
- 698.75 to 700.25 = 21.1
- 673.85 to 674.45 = 21.5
